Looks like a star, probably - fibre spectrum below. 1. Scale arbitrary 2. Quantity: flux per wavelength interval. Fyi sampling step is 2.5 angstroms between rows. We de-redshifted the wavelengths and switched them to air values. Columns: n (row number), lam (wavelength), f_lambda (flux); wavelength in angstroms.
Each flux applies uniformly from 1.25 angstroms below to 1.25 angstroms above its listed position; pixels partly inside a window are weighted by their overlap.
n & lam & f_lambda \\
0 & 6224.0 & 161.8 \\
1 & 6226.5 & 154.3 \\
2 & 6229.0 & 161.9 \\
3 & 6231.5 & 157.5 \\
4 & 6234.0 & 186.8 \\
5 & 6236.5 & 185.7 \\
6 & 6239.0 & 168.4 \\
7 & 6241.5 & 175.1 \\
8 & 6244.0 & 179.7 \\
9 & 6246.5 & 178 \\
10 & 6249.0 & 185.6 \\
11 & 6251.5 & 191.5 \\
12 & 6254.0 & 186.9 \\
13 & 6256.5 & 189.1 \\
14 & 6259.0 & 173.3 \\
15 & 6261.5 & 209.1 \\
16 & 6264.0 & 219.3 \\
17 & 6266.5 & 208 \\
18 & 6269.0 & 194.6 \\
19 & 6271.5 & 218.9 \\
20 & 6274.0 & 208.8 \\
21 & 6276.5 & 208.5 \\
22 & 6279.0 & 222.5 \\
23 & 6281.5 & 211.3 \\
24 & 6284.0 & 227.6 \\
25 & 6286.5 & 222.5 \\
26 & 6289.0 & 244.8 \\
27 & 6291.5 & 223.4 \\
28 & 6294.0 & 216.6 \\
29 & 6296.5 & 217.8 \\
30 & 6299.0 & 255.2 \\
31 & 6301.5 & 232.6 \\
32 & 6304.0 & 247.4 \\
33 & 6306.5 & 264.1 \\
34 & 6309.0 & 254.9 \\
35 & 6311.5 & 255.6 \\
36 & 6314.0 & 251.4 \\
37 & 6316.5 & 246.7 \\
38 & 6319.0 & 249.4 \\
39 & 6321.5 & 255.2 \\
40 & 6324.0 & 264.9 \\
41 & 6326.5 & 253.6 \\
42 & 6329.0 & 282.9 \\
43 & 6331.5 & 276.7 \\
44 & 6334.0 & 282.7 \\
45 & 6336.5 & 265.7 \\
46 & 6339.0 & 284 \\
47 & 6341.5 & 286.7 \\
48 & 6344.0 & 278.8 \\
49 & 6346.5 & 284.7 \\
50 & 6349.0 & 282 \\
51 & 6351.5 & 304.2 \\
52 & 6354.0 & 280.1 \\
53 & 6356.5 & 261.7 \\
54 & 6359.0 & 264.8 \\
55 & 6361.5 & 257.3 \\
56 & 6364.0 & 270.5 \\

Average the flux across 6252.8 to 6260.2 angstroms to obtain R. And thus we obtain 183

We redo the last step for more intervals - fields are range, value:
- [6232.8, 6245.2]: 179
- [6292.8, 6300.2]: 230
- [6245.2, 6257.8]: 186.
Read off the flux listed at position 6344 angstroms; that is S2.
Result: 278.8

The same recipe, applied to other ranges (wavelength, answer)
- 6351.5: 304.2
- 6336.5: 265.7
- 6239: 168.4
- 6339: 284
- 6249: 185.6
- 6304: 247.4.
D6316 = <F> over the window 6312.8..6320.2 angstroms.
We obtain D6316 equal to 249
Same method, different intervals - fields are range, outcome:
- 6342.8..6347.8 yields 282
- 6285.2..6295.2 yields 227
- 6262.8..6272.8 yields 210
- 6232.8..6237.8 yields 186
